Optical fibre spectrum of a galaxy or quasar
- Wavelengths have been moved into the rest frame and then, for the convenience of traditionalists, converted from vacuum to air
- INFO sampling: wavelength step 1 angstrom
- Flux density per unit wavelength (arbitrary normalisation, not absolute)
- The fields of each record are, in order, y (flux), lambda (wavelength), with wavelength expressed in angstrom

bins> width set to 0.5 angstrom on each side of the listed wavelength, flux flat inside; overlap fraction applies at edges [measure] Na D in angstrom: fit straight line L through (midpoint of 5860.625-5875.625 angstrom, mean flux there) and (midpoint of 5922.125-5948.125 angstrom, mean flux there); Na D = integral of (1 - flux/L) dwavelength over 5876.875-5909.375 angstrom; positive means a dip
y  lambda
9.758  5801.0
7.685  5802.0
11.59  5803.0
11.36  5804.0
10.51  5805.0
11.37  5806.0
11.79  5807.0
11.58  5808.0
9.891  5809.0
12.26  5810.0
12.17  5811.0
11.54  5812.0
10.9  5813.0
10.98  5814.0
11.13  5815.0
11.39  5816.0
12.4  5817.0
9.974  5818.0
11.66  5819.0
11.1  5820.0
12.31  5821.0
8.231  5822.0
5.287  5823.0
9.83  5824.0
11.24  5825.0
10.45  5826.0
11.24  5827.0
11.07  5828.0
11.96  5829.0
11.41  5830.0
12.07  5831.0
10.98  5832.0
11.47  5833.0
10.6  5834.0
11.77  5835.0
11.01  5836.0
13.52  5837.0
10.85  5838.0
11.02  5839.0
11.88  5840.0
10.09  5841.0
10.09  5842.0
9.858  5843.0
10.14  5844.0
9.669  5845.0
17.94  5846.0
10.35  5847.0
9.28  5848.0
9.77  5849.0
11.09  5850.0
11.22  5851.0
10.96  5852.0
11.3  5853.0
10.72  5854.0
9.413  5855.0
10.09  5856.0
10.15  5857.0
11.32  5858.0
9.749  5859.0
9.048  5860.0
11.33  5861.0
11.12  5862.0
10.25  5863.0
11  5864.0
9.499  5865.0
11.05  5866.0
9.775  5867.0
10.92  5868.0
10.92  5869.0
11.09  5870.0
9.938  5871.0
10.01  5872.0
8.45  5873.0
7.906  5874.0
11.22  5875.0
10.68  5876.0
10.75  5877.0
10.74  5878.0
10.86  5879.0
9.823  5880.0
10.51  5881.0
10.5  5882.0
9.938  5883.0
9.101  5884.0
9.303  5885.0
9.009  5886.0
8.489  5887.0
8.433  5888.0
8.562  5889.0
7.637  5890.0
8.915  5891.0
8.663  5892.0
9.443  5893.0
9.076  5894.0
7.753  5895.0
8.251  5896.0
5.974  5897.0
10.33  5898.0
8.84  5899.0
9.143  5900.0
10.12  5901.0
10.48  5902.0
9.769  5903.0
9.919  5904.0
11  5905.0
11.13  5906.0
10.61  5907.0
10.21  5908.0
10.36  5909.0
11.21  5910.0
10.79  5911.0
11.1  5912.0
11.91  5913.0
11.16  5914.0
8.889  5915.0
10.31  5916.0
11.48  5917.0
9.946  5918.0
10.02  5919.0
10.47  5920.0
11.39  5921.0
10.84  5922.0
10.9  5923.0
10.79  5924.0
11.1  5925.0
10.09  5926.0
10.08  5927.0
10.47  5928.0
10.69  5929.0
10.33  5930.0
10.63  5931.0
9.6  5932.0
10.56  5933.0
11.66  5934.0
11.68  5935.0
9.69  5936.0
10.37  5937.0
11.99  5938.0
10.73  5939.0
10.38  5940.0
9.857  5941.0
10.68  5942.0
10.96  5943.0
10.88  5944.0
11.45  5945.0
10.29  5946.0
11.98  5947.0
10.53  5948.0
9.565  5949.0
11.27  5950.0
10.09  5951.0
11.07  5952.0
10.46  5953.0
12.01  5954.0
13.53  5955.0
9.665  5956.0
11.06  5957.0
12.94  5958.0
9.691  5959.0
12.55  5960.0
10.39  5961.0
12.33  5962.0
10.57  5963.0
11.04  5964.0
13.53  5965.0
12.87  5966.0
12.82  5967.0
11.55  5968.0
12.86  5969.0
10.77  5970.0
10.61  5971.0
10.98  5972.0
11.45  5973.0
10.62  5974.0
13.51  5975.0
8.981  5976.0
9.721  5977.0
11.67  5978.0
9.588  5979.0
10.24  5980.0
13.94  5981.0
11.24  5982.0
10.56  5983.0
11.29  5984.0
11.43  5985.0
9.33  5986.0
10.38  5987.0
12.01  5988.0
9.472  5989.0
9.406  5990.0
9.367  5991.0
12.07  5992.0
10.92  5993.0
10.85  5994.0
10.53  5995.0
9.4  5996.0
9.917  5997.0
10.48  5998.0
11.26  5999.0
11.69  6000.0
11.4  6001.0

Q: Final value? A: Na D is 3.0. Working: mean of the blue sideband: 10.3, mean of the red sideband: 10.7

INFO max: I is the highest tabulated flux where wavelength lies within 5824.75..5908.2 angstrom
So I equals 17.94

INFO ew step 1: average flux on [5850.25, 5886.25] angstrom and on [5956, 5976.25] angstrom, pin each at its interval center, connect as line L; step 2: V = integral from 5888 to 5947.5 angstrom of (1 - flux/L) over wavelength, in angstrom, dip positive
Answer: 3.9 angstrom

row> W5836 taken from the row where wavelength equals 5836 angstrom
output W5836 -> 11.01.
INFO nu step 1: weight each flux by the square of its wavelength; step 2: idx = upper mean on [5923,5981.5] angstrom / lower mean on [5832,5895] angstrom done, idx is 1.1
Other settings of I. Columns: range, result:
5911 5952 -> 11.99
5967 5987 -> 13.94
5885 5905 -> 11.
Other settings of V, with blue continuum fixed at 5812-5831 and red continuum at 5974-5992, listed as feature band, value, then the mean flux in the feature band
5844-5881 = 0.76 angstrom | 10.5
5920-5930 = 0.07 angstrom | 10.7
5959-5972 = -1.16 angstrom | 11.7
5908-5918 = 0.02 angstrom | 10.7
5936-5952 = 0.06 angstrom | 10.7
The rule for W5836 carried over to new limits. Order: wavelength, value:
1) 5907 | 10.61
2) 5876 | 10.68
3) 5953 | 10.46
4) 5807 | 11.79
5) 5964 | 11.04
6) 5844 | 10.14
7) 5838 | 10.85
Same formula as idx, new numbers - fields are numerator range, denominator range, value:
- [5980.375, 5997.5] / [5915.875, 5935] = 1.03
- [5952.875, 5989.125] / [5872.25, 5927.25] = 1.17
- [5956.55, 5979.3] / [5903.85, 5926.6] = 1.09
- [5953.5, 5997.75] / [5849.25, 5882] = 1.11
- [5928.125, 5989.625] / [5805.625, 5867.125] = 1.06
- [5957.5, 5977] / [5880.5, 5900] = 1.33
